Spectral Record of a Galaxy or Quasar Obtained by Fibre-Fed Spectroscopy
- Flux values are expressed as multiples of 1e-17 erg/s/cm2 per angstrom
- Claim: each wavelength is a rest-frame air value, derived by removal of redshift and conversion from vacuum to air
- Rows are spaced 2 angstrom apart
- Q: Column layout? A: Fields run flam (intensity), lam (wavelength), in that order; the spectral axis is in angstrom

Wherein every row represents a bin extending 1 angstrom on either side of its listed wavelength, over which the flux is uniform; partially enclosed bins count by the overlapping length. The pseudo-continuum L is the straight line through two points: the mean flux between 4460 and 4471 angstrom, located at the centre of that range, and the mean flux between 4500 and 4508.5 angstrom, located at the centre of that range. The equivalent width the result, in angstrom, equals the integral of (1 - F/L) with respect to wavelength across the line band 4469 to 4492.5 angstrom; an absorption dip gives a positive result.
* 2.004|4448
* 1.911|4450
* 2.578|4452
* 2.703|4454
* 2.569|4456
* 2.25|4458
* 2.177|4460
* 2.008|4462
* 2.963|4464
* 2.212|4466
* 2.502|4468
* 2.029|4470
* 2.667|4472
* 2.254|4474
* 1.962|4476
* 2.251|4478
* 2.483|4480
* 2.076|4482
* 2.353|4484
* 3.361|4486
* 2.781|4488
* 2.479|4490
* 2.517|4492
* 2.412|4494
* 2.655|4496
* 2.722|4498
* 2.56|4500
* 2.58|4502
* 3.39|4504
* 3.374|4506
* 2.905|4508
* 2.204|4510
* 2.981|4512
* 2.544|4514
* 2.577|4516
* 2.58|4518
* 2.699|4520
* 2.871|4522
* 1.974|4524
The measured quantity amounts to 1.5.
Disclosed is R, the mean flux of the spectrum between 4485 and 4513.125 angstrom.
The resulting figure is 2.78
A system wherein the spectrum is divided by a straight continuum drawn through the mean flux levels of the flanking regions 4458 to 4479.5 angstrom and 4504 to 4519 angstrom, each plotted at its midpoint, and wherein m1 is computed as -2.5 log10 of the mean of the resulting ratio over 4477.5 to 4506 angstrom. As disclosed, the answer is -0.04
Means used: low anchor 2.3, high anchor 2.78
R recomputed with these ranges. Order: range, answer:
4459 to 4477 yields 2.31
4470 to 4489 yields 2.44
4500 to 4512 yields 2.87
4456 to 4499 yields 2.44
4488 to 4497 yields 2.55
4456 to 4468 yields 2.36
